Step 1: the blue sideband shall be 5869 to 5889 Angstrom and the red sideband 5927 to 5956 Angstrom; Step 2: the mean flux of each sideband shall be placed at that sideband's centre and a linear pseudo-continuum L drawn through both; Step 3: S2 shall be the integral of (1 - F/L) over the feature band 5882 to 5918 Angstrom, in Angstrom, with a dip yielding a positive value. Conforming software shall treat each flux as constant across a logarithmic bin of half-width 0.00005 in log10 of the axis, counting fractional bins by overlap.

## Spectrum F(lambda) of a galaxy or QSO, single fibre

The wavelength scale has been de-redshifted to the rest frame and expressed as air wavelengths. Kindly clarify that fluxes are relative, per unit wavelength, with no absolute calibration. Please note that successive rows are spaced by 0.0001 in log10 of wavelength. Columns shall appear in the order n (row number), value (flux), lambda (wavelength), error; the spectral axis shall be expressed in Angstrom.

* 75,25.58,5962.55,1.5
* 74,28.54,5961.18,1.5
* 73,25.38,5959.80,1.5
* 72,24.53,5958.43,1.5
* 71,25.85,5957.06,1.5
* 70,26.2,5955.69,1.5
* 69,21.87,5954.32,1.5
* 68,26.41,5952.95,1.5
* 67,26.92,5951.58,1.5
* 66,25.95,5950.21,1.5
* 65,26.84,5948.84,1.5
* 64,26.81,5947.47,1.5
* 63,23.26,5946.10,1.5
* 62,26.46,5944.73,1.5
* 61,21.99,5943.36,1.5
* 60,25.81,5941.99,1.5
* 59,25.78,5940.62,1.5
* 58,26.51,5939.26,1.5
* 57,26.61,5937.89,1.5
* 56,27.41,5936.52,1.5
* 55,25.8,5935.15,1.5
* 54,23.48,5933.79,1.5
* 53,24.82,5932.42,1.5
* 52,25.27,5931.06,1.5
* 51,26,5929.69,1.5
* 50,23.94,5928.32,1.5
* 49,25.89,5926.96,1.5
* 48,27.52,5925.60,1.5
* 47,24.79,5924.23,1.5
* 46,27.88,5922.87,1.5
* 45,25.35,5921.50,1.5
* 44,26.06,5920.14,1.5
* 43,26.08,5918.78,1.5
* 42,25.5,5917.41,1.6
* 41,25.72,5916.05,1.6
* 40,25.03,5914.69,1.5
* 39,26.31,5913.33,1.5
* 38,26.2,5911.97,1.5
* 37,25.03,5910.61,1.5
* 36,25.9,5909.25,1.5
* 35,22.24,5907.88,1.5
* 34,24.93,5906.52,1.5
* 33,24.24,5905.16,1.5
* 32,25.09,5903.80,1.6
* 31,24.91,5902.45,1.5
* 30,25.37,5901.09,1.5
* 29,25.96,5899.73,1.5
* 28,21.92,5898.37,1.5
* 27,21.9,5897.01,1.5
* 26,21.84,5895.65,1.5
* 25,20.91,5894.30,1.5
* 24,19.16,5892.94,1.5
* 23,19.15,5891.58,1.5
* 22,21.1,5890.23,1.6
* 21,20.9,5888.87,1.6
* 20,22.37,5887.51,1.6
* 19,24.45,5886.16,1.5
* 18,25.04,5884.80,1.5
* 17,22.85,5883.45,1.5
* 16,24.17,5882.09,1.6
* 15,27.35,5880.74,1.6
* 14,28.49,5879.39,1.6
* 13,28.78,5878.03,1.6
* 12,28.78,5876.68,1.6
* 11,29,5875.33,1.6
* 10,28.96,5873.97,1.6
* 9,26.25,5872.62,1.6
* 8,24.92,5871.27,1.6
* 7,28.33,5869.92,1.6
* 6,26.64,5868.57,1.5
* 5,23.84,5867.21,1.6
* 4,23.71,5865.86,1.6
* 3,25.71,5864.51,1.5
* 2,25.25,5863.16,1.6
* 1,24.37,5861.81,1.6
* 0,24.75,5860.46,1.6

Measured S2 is 3.2 Angstrom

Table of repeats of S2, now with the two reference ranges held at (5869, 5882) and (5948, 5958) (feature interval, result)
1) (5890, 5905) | 2.5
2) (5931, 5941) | 0.2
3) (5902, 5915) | 0.9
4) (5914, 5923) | 0.3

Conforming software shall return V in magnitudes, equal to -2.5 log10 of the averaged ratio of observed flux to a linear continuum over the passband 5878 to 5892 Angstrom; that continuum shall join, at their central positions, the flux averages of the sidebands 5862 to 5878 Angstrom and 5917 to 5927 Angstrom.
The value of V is 0.11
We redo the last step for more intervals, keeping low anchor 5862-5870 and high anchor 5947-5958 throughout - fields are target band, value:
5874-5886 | -0.06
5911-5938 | 0.00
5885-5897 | 0.19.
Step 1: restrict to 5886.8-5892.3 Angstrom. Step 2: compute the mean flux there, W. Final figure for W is 20.9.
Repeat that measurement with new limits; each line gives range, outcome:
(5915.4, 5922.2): 25.7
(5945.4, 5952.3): 26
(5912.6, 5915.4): 25.7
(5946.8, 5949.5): 26.8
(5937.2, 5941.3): 26.3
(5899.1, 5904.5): 25.4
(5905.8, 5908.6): 23.5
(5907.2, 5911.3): 24.4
